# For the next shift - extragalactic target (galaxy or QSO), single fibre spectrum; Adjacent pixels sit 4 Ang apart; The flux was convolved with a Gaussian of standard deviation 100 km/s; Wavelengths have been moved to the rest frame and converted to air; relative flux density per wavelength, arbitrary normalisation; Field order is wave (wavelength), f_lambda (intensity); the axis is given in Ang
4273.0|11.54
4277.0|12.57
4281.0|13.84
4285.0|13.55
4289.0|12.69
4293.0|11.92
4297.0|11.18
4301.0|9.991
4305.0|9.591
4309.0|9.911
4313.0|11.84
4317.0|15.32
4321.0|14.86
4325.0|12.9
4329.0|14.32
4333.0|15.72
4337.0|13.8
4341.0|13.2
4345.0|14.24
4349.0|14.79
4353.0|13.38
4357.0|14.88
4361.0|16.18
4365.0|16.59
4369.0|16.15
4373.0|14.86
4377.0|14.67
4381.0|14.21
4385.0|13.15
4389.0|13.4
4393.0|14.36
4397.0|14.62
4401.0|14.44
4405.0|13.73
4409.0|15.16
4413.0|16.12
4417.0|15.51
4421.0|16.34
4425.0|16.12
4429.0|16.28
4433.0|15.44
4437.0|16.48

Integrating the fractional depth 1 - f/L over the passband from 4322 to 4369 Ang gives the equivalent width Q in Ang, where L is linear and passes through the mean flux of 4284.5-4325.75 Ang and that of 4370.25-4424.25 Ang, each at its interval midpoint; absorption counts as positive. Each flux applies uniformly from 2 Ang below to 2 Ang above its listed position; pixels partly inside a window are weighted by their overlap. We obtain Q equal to -4.9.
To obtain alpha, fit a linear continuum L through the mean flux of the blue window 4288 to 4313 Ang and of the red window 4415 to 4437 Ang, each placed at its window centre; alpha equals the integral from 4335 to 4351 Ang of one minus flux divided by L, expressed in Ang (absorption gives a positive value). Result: -1.8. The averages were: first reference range 10.9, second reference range 16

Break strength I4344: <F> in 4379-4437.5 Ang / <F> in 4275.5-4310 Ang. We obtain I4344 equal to 1.28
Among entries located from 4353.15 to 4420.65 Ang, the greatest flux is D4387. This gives 16.59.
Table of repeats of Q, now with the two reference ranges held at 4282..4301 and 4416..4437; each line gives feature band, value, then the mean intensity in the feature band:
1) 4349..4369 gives -1.7 Ang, 15.3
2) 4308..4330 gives -0.6 Ang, 13.3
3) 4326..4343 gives -1.0 Ang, 14.2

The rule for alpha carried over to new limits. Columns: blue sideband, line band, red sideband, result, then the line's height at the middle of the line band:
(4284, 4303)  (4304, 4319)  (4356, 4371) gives 1.28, 12.9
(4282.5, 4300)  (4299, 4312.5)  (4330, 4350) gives 2.96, 12.9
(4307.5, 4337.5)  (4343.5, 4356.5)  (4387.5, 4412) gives -0.30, 13.9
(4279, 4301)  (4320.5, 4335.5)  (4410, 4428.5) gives -1.04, 13.5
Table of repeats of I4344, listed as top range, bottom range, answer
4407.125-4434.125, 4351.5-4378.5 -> 1.04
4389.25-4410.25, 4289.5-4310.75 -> 1.34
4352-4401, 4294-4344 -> 1.16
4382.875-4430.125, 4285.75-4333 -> 1.20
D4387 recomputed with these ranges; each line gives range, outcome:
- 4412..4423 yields 16.34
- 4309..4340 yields 15.72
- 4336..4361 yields 16.18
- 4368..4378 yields 16.15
